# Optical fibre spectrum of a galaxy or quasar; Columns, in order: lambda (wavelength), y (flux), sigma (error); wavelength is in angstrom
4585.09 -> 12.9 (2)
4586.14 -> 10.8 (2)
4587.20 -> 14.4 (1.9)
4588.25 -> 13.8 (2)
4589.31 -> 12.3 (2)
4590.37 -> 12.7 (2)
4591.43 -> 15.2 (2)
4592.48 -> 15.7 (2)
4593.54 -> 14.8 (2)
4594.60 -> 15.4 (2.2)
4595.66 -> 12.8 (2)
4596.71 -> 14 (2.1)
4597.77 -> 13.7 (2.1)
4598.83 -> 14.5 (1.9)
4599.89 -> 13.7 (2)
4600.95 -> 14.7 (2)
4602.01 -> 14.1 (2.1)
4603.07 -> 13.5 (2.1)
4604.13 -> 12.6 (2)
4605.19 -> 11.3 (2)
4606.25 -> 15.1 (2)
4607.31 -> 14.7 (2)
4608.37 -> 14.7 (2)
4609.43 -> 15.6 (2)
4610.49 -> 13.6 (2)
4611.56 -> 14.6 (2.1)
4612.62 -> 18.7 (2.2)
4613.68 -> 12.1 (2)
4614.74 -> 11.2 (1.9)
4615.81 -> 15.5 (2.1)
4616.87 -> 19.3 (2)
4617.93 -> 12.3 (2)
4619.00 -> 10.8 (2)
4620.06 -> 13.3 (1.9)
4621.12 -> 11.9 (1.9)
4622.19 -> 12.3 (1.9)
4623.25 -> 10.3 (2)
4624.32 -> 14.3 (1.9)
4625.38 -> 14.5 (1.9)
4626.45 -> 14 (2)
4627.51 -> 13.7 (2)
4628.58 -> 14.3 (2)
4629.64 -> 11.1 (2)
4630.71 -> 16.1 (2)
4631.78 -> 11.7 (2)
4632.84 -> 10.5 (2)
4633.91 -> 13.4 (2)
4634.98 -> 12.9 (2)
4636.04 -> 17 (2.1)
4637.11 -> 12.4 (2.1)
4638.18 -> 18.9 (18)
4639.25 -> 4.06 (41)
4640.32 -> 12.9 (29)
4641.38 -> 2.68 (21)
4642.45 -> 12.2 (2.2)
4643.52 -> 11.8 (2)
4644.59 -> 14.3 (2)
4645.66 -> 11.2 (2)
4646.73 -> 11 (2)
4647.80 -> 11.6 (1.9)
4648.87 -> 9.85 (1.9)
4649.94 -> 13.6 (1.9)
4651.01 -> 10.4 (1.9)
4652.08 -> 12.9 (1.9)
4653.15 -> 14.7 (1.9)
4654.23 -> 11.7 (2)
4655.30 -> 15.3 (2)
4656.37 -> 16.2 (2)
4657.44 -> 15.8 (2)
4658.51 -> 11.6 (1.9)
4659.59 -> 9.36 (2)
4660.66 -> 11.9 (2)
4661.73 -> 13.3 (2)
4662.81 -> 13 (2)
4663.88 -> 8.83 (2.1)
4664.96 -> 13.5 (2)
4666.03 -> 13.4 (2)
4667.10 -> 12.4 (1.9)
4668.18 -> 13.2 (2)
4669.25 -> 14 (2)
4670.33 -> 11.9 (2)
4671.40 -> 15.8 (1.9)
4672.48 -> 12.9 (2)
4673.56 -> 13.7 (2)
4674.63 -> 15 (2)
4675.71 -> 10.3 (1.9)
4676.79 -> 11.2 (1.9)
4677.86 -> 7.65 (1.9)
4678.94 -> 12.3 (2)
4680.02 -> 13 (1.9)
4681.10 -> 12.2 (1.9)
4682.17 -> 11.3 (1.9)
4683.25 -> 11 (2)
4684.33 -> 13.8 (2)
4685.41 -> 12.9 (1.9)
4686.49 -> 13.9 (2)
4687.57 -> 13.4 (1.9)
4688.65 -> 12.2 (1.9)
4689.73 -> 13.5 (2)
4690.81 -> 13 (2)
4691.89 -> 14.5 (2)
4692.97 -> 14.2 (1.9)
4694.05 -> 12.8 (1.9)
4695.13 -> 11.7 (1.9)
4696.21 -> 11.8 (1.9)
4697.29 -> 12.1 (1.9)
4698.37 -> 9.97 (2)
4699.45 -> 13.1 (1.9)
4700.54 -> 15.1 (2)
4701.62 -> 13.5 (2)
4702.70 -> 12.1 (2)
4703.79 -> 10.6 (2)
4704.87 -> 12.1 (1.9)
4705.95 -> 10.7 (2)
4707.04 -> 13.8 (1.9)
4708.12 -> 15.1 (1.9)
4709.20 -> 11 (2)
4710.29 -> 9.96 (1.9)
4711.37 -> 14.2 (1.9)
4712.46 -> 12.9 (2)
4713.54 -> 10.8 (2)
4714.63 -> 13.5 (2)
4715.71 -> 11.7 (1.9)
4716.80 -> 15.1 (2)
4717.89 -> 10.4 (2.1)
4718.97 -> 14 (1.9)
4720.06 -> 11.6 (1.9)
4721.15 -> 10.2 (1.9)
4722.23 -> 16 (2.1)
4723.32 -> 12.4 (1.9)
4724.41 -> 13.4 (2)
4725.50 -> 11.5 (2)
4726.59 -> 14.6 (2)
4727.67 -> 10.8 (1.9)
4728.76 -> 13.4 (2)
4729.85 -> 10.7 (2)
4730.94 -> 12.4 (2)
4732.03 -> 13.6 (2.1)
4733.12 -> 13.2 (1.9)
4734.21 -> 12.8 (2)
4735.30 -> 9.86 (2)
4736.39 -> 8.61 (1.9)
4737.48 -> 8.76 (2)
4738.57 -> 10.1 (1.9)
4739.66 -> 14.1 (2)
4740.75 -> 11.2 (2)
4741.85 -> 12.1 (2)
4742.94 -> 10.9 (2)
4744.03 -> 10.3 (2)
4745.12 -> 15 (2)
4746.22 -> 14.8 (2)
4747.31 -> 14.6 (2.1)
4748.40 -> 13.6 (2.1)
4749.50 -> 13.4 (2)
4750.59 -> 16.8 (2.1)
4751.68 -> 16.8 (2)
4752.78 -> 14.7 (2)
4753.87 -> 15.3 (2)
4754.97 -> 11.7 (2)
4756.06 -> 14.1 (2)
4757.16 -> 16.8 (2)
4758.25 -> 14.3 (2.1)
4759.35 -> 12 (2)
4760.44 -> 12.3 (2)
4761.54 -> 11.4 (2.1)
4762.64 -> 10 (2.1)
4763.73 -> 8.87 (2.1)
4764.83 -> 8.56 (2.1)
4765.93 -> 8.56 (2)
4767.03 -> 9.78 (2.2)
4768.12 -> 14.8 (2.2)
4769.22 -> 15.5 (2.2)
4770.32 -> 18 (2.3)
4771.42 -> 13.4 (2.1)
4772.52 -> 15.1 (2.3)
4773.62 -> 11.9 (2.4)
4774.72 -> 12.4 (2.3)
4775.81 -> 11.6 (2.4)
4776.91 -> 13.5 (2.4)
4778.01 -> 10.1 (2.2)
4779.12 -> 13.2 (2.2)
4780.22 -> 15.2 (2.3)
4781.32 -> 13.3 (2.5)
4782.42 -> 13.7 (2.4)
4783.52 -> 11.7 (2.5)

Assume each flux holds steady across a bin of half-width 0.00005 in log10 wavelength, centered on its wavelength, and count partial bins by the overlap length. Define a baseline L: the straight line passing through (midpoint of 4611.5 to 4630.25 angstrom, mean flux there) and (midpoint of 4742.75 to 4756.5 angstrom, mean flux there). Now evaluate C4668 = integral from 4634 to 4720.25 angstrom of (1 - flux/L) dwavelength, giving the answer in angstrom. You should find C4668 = 8.2 angstrom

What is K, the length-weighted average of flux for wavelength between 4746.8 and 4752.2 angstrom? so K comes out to 15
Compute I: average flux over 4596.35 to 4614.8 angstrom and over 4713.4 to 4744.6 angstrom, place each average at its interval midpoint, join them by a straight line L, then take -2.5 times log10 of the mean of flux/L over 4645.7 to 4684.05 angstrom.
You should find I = 0.06 mag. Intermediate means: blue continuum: 14.1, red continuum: 12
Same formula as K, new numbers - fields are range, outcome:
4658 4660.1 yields 10.4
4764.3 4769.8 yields 11.5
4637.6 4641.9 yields 9.69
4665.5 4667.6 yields 12.9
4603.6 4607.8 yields 13.4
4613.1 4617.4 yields 14.6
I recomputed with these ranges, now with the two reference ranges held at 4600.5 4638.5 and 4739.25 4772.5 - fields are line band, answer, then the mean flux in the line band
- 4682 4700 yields 0.06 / 12.7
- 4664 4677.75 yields 0.06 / 12.8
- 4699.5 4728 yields 0.06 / 12.6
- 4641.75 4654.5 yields 0.14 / 12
